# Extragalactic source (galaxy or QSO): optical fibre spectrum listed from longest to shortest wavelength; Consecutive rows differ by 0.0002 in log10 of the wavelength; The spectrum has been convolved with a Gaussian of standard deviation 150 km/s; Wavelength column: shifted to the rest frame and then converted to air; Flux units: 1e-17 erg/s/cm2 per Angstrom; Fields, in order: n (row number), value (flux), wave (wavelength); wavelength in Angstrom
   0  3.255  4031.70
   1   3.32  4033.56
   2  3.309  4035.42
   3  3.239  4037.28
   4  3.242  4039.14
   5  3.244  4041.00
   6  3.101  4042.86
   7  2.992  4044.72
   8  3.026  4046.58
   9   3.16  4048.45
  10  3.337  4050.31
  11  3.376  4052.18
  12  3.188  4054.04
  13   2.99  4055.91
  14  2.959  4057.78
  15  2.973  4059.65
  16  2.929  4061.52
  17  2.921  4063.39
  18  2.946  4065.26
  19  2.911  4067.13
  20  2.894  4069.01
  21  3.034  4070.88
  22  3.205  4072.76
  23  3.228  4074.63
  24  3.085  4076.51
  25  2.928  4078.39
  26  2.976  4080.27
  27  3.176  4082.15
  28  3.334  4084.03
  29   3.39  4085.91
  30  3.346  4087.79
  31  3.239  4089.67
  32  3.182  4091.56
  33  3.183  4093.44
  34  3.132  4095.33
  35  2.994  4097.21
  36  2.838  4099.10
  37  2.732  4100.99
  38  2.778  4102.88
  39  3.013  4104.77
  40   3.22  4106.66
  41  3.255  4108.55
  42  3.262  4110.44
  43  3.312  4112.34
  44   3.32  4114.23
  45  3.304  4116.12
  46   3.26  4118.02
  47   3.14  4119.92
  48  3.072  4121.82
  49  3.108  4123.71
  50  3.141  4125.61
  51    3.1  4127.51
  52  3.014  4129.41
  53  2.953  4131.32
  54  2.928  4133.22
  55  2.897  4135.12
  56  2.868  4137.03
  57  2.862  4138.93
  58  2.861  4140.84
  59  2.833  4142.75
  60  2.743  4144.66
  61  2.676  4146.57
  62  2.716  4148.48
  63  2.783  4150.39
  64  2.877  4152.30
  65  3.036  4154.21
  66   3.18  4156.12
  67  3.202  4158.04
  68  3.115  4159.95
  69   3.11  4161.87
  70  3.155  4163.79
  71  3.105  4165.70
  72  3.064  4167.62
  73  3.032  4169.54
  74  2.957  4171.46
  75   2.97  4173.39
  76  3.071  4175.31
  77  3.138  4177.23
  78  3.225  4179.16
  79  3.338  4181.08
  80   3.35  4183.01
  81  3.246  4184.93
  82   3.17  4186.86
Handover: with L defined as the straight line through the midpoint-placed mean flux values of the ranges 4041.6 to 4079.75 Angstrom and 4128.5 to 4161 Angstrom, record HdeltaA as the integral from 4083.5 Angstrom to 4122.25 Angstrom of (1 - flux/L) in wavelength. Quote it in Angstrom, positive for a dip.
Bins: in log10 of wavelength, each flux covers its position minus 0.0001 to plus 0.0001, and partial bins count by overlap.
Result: -2.2 Angstrom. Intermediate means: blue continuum 3.06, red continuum 2.91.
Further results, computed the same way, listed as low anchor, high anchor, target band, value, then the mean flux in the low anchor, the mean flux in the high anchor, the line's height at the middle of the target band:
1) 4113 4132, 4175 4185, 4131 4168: 2.83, 3.15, 3.24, 3.19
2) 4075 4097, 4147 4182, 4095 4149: 1.86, 3.17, 3.05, 3.12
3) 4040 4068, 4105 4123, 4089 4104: 0.83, 3.07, 3.23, 3.18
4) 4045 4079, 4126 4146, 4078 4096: -1.13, 3.06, 2.91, 3.01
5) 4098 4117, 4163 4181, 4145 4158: 0.84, 3.1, 3.09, 3.1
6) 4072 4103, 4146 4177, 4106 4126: -0.96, 3.11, 3.01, 3.07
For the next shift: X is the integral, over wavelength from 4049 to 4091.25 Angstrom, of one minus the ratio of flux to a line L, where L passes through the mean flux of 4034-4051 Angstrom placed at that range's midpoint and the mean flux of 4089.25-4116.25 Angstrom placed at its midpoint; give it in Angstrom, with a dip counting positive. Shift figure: 0.6 Angstrom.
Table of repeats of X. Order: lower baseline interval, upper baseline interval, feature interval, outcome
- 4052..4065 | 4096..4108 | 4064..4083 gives -0.2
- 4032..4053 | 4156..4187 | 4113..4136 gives 0.4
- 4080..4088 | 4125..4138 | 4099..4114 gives 0.2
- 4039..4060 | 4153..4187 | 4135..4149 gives 1.5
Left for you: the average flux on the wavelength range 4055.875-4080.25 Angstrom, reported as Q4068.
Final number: 3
